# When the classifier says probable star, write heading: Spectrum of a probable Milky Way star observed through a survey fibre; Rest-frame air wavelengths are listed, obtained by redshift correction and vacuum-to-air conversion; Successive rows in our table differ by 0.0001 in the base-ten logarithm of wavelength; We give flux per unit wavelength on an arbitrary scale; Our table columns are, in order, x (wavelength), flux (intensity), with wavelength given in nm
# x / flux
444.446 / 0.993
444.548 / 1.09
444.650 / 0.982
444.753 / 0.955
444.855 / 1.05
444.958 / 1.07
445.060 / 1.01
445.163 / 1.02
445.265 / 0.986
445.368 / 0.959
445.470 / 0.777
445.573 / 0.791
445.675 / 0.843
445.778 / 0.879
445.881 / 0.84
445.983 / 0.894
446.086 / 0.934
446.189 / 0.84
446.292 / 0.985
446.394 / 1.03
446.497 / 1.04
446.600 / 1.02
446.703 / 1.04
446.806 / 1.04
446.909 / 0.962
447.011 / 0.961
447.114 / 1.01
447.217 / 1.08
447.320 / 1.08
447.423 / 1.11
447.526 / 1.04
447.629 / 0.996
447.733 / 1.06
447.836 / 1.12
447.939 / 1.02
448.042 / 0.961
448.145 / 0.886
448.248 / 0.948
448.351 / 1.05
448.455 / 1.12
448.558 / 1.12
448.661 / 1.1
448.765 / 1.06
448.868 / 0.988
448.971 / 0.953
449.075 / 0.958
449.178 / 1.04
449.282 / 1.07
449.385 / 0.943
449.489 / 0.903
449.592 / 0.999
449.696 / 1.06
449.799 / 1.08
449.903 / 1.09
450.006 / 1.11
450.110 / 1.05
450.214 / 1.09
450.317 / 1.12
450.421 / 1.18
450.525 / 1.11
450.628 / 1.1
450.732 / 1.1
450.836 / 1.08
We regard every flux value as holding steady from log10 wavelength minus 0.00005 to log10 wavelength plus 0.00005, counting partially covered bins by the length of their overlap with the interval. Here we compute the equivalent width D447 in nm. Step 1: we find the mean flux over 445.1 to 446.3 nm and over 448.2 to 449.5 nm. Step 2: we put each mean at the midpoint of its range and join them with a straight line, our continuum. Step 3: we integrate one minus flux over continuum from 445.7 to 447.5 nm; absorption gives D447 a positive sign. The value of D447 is -0.102 nm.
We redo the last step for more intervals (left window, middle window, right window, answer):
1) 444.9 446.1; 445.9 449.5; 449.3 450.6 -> -0.08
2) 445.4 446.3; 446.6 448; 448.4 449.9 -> -0.16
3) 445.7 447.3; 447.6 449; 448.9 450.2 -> -0.04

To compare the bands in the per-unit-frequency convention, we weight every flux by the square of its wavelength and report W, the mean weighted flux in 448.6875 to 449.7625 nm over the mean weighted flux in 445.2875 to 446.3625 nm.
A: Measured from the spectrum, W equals 1.15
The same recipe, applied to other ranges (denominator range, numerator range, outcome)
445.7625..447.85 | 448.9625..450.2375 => 1.04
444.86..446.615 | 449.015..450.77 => 1.15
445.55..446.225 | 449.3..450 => 1.20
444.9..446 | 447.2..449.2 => 1.14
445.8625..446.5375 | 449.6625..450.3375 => 1.17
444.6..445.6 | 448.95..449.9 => 1.06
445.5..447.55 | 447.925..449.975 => 1.06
